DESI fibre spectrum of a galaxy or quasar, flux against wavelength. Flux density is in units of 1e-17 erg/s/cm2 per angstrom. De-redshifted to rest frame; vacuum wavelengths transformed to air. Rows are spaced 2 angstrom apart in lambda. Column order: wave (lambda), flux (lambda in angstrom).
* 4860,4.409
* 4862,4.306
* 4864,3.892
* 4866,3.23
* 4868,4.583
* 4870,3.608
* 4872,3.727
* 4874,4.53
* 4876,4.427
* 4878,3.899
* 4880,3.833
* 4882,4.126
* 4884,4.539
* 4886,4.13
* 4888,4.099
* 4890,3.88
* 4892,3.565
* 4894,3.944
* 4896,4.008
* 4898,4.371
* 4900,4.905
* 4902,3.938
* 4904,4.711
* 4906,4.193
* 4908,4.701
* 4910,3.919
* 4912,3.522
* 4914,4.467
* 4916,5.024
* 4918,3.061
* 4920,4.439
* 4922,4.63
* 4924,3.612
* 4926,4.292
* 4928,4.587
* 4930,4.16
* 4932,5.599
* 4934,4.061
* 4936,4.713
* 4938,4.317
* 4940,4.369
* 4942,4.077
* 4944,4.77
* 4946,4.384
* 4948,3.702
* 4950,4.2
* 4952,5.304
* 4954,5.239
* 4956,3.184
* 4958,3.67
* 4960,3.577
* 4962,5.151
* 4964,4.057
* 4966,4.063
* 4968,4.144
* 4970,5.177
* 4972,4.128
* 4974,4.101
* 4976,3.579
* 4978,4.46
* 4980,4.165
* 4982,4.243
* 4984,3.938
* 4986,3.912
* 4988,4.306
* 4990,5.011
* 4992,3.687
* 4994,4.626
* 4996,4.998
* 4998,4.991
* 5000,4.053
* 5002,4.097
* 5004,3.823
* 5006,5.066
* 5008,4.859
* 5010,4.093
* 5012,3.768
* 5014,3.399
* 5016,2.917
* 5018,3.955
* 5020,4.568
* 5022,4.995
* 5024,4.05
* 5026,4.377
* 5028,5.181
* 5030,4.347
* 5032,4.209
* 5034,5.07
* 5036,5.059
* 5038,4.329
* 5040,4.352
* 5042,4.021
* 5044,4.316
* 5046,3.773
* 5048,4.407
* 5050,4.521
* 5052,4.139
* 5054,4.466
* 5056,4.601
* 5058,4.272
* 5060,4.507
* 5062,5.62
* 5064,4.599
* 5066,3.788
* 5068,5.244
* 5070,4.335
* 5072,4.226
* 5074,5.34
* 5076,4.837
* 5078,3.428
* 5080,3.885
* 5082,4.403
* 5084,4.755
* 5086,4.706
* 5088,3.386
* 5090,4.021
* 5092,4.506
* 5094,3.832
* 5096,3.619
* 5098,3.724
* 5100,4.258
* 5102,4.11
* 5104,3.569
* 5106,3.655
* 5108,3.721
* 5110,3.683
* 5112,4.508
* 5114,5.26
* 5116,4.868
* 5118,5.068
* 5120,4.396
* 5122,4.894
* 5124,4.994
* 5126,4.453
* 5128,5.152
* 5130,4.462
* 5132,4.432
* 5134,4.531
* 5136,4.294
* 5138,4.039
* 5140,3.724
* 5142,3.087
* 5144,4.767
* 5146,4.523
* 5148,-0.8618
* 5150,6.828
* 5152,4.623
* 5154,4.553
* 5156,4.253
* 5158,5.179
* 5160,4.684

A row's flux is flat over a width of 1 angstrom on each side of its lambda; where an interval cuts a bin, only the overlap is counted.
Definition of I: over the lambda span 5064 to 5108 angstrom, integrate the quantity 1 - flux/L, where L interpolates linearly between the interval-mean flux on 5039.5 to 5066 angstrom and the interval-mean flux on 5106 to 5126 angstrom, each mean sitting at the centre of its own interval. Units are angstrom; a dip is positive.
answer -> 3.0 angstrom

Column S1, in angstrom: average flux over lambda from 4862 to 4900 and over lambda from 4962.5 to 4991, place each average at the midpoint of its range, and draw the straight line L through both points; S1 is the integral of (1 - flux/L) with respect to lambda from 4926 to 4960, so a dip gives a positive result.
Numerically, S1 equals -1.5 angstrom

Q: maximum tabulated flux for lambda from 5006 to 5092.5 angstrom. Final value 5.62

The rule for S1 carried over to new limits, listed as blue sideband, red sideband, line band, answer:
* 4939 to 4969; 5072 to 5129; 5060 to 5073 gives -0.96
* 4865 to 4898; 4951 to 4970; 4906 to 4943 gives -1.11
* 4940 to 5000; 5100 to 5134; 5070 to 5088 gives 0.11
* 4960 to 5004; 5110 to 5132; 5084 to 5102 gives 2.30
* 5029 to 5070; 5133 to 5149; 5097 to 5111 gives 0.31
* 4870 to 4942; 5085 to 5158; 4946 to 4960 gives 0.14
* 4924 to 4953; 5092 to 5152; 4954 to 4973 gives 0.94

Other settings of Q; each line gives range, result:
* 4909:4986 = 5.599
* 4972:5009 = 5.066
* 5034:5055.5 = 5.07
